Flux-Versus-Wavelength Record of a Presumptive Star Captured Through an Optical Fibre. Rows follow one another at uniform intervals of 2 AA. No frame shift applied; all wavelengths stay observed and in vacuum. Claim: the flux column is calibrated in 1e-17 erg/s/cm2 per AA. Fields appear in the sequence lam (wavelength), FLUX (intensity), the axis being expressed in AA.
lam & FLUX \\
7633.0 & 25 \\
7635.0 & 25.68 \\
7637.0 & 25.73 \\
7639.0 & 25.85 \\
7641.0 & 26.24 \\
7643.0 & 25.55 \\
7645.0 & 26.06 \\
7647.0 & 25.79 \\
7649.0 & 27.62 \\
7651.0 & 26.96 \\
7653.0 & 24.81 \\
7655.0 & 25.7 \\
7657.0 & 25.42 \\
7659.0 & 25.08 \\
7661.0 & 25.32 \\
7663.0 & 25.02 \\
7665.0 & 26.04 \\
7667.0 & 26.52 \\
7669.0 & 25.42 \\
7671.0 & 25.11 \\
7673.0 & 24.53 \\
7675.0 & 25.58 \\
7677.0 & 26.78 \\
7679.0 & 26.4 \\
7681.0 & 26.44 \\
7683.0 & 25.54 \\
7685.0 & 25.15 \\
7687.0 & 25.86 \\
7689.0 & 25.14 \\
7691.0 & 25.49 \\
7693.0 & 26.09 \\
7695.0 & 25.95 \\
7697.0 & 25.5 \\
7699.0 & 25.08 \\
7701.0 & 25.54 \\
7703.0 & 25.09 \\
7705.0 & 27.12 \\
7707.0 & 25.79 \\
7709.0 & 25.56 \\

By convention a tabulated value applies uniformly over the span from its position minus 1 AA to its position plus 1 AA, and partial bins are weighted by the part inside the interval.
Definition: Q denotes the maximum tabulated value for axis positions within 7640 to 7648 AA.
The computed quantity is 26.24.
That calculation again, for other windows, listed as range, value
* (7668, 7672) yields 25.42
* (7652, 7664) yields 25.7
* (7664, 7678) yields 26.78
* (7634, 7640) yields 25.85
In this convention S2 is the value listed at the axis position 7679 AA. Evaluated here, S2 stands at 26.4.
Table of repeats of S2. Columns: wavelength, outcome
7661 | 25.32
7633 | 25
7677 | 26.78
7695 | 25.95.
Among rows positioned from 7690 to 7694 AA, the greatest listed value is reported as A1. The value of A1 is 26.09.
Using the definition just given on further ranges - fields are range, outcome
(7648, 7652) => 27.62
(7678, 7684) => 26.44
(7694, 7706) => 27.12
